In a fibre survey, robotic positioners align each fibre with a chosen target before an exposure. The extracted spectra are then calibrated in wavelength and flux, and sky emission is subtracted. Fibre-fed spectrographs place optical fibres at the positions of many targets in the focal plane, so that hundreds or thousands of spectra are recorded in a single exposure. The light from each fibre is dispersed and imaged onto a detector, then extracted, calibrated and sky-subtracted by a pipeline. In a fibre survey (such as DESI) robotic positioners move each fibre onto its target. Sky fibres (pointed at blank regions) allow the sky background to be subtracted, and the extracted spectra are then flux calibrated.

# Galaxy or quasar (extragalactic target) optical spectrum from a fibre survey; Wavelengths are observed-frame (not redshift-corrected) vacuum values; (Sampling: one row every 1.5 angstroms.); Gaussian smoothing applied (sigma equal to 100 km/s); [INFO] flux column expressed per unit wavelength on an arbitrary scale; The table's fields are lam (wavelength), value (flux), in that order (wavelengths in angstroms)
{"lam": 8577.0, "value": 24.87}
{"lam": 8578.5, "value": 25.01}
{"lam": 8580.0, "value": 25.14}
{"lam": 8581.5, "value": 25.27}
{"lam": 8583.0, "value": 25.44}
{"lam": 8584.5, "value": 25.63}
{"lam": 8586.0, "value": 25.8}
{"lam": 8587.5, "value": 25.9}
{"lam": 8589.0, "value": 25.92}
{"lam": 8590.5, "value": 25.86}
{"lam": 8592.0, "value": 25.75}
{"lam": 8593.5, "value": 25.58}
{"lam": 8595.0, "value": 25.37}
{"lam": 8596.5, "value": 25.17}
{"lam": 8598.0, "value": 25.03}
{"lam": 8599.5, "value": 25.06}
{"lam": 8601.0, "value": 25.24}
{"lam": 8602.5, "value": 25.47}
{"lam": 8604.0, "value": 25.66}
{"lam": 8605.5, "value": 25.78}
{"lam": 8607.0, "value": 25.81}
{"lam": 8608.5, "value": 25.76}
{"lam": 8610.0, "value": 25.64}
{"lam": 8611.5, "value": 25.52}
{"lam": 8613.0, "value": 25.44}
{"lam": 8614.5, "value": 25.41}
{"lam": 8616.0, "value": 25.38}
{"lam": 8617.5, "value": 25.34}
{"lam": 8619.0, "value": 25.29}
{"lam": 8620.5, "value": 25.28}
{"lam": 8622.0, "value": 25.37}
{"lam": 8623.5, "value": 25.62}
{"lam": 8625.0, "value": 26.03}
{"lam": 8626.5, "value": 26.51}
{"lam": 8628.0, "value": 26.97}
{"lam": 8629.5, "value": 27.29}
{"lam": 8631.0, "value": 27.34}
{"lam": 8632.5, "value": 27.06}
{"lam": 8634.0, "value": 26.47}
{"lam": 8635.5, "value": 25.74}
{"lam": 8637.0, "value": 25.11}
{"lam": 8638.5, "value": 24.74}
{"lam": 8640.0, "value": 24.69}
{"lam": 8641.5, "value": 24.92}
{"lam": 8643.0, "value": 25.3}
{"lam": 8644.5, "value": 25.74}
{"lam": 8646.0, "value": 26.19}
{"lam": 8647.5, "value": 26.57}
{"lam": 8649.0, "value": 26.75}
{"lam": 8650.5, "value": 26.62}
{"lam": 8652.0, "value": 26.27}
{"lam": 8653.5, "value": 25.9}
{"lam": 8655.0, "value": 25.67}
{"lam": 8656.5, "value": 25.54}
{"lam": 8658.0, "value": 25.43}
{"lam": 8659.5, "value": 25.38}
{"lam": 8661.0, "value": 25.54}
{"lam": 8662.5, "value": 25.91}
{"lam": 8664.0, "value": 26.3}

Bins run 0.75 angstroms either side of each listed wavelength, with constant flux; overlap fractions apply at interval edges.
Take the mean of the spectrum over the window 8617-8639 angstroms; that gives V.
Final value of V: 26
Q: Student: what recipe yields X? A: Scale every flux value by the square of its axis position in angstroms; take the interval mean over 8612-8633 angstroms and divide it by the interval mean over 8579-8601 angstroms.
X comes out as 1.0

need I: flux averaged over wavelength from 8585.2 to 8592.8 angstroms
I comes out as 25.8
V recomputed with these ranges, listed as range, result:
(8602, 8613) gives 25.7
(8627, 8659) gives 26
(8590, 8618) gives 25.5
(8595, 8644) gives 25.7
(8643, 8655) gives 26.2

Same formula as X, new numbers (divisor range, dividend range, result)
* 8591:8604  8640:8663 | 1.03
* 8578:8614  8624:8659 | 1.03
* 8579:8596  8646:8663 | 1.03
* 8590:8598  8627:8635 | 1.07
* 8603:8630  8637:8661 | 1.00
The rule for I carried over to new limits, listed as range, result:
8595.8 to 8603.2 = 25.2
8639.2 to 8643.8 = 25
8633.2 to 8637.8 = 25.8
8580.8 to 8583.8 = 25.4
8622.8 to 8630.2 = 26.5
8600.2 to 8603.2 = 25.3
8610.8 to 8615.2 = 25.5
